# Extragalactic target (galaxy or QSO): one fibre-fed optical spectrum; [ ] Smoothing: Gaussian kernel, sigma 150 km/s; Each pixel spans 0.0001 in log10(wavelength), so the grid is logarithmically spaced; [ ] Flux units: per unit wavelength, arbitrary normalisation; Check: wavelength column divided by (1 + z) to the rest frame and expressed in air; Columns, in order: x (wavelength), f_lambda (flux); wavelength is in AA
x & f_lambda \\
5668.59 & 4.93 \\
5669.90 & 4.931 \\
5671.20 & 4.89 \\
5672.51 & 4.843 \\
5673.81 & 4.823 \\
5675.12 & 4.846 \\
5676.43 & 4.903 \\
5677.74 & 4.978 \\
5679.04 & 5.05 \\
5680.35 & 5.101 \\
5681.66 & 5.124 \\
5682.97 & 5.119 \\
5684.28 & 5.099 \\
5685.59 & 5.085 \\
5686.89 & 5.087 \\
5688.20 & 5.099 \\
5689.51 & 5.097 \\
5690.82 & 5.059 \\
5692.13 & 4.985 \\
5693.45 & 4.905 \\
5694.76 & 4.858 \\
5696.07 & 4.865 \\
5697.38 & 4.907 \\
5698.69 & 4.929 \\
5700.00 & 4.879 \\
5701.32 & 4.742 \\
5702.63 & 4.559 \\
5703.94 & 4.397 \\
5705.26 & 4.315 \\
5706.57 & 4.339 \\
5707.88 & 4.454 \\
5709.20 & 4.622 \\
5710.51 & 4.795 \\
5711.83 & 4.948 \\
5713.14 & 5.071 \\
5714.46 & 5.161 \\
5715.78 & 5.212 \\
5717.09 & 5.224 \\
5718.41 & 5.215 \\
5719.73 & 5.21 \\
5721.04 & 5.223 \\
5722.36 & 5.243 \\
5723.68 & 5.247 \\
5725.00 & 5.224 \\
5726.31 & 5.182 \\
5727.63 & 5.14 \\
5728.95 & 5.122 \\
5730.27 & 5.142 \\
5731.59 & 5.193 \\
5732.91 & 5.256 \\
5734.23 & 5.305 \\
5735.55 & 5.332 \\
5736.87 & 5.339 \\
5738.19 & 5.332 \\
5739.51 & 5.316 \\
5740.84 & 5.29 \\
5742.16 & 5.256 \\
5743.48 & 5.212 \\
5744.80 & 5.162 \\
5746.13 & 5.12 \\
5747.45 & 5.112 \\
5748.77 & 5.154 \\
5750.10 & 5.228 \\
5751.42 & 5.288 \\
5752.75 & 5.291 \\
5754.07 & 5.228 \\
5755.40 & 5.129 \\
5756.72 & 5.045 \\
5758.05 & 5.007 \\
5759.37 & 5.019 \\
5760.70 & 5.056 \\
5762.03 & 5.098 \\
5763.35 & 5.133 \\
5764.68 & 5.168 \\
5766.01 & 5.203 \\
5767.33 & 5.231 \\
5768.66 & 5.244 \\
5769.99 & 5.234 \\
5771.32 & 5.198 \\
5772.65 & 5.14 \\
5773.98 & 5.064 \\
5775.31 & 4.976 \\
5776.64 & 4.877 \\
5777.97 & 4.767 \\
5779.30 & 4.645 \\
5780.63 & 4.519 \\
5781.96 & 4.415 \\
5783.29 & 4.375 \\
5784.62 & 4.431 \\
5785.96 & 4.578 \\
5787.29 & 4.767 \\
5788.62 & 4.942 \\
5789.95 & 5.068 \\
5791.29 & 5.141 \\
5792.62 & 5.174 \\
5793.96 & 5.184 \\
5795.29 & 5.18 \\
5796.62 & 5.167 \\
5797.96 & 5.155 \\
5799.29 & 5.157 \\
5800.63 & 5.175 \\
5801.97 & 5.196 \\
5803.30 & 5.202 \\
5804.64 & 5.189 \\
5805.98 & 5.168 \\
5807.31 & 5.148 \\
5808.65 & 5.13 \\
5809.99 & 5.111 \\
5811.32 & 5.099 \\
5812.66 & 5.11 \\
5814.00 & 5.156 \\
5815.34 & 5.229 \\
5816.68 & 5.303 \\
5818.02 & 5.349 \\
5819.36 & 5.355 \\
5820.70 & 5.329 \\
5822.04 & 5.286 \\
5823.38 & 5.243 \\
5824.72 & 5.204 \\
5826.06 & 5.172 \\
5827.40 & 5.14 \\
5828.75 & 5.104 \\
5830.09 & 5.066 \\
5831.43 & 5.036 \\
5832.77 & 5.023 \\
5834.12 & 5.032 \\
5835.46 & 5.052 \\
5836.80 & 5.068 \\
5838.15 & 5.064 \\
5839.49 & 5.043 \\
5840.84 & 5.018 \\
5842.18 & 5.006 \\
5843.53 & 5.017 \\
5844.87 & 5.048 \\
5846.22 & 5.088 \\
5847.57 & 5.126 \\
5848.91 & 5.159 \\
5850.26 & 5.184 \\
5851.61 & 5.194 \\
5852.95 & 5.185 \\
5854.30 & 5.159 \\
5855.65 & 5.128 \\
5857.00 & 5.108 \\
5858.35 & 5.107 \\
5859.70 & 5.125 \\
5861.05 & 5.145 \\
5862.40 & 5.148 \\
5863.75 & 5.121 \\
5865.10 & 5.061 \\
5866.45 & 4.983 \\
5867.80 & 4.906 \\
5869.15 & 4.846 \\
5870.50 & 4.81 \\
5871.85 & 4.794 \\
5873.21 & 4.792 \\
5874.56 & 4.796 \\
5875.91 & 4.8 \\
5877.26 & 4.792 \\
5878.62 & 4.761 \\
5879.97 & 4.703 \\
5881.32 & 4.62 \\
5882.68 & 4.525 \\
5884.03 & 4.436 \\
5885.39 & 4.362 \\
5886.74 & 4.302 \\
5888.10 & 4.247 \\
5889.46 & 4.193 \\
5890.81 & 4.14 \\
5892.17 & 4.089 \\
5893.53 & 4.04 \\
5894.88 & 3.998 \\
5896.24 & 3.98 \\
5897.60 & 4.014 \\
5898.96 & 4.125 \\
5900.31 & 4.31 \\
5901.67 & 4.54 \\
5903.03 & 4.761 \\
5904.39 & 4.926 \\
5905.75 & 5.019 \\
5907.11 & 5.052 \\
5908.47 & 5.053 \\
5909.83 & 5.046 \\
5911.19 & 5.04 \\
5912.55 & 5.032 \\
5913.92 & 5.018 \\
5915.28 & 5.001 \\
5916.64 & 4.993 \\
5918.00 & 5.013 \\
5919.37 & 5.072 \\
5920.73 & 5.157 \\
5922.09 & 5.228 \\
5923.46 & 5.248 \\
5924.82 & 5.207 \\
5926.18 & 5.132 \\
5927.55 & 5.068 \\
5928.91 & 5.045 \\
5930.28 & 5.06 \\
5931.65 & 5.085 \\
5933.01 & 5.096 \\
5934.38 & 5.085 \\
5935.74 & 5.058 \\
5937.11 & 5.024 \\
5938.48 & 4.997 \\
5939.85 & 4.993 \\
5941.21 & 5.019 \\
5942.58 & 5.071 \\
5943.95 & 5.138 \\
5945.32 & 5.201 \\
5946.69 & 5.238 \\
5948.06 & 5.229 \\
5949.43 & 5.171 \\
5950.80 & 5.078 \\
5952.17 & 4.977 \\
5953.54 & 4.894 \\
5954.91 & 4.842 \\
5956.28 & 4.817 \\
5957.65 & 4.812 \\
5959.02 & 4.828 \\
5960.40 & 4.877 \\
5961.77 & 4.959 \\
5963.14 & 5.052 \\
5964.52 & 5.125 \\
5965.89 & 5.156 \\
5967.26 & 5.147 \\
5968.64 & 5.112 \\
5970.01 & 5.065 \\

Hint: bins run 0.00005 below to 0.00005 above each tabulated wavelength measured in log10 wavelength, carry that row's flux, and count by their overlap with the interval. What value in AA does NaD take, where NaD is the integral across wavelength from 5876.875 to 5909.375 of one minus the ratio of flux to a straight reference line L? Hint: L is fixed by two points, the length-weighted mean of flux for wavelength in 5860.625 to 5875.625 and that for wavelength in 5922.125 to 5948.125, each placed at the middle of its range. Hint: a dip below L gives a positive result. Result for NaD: 3.52 AA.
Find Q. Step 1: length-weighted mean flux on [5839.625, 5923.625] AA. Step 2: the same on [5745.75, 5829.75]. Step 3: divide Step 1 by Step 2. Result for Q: 0.9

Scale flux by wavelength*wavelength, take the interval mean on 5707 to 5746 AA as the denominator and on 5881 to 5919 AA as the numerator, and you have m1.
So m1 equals 0.9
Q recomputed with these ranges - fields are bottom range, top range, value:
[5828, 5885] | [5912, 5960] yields 1.02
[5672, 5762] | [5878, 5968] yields 0.96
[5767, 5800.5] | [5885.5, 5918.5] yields 0.93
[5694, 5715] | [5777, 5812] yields 1.05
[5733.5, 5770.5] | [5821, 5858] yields 0.98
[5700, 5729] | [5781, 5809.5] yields 1.01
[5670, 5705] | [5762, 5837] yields 1.03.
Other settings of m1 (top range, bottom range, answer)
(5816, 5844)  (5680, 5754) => 1.06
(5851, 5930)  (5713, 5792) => 0.99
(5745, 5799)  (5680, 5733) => 1.03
